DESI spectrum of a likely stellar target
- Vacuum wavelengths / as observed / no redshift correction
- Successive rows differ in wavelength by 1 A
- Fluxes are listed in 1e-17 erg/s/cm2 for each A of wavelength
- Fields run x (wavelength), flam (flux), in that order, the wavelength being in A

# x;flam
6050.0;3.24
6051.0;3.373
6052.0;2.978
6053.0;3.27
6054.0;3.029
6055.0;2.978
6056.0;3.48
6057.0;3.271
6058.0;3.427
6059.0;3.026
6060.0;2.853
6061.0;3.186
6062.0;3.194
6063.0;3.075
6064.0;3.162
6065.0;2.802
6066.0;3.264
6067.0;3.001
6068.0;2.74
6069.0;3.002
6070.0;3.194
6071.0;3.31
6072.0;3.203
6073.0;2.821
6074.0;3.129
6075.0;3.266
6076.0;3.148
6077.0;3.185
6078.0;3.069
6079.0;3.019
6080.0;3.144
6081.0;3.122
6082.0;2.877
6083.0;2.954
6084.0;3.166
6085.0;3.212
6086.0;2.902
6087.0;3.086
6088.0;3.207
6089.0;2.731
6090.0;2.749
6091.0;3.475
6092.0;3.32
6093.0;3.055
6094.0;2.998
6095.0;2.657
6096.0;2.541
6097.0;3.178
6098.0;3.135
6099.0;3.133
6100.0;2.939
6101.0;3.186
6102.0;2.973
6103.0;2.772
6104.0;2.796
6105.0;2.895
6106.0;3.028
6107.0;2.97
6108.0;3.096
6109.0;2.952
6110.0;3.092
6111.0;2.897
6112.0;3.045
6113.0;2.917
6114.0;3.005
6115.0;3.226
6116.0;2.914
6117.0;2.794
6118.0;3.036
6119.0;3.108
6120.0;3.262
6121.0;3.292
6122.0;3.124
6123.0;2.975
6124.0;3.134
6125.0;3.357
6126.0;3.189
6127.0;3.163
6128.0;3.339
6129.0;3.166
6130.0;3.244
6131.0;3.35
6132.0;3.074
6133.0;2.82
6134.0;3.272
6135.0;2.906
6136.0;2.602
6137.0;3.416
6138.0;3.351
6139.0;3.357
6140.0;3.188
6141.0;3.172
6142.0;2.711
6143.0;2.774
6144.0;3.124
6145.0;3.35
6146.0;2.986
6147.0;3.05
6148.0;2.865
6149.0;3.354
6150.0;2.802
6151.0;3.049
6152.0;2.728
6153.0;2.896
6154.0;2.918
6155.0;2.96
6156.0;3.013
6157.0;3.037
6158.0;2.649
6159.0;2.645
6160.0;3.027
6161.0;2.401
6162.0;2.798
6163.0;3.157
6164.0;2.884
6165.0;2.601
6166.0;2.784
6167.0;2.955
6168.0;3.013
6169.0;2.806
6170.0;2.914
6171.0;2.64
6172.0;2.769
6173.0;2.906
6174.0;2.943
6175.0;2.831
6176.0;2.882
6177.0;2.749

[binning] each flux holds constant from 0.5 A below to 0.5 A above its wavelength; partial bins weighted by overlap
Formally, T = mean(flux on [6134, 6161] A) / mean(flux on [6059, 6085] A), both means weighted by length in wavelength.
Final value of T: 1.0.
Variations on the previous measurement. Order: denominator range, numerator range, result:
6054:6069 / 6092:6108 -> 0.96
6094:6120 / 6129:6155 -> 1.03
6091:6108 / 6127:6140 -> 1.06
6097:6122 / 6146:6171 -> 0.95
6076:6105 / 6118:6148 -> 1.04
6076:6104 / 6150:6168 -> 0.94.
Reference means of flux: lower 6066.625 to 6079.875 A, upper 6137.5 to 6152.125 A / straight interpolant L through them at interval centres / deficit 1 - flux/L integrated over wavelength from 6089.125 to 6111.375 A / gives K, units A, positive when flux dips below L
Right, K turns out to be 0.6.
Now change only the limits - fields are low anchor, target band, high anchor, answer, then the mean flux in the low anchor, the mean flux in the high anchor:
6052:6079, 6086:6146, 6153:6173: -1.8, 3.11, 2.84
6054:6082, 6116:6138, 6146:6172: -1.2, 3.11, 2.88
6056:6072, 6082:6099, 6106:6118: 0.2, 3.12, 2.99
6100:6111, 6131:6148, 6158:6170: -1.1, 2.97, 2.82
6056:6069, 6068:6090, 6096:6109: -0.1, 3.1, 2.99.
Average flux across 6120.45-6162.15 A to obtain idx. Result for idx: 3.04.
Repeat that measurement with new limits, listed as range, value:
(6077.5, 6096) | 3.03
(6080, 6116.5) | 3.01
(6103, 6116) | 2.98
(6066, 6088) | 3.08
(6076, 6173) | 3.01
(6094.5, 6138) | 3.05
